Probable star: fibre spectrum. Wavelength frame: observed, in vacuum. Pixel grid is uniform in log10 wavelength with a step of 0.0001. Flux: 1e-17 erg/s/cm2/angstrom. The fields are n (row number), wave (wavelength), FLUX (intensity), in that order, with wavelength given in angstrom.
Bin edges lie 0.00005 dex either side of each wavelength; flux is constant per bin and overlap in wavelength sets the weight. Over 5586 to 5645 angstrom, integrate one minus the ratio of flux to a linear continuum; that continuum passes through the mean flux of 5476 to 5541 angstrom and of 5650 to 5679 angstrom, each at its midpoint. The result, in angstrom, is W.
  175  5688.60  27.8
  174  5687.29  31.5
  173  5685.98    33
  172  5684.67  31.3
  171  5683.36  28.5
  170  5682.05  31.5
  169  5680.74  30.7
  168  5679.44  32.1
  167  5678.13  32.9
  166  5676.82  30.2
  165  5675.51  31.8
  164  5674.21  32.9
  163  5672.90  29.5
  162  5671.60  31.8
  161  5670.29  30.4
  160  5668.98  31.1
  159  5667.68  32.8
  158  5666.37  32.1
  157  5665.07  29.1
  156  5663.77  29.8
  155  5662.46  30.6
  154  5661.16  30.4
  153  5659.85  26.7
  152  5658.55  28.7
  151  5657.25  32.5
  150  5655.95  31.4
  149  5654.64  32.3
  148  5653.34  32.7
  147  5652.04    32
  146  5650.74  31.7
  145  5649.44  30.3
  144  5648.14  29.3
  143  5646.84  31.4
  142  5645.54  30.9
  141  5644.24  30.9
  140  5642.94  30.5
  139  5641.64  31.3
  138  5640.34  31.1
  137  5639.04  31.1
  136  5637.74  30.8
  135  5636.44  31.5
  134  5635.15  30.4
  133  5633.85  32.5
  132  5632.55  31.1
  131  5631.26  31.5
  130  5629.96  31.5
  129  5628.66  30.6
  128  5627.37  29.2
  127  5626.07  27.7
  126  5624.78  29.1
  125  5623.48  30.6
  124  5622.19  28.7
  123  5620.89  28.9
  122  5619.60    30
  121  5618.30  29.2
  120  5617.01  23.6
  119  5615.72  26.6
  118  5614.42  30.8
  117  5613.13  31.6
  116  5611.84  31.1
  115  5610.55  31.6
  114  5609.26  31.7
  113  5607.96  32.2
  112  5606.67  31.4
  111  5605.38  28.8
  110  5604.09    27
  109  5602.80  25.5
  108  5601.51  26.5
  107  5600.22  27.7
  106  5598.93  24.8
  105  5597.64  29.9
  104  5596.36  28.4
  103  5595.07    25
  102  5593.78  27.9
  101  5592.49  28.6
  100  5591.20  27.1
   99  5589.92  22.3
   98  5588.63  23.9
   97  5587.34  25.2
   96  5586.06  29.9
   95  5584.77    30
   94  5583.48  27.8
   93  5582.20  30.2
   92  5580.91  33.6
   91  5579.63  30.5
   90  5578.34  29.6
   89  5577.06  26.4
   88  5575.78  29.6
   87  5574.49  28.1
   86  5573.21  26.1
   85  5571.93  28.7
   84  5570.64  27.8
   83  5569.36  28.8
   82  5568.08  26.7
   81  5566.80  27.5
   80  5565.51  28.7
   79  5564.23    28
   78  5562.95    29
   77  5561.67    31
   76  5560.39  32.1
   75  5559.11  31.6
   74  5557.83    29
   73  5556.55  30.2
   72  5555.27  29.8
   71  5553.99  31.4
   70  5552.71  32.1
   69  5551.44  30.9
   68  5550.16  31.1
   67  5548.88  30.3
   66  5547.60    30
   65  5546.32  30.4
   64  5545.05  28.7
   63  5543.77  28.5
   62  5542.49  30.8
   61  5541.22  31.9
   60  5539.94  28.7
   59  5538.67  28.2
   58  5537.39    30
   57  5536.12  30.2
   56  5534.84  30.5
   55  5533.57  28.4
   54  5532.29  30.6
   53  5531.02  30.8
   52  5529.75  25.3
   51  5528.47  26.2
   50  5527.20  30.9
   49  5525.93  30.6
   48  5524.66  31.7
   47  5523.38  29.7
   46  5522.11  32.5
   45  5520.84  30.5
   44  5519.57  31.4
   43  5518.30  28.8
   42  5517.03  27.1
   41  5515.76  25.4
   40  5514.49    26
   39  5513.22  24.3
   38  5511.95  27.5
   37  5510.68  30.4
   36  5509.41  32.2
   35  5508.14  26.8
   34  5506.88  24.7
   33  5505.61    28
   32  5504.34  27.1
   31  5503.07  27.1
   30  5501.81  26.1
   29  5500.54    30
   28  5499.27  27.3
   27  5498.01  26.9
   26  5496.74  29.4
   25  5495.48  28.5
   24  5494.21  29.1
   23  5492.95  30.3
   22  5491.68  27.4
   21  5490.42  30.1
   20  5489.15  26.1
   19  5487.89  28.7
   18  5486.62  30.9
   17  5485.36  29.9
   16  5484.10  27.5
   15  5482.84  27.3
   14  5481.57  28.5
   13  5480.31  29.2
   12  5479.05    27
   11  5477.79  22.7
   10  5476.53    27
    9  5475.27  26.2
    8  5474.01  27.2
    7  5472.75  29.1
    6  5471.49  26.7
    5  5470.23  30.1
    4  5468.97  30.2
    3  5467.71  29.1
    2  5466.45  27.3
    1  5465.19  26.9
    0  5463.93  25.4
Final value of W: 2.3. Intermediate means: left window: 28.5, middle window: 29.1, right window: 31.1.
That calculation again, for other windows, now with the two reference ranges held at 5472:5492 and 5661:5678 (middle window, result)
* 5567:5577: 0.5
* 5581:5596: 1.2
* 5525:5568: -1.3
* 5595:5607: 0.9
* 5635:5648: -0.2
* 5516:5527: -0.6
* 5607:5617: -0.1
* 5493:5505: 0.0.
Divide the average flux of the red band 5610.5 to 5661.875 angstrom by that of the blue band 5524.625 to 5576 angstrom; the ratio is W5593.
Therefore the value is 1.0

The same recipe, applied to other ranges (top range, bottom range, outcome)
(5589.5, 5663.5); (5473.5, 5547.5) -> 1.04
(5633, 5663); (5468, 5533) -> 1.09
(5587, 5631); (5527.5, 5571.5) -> 0.96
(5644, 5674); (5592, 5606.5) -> 1.12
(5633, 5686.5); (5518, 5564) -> 1.03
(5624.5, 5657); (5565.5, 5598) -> 1.11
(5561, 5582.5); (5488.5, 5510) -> 1.03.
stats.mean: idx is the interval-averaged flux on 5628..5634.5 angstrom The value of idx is 31.4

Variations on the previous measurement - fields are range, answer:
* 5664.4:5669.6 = 31.3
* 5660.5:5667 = 30.4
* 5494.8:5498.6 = 28.3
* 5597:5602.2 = 27.2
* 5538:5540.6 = 28.5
